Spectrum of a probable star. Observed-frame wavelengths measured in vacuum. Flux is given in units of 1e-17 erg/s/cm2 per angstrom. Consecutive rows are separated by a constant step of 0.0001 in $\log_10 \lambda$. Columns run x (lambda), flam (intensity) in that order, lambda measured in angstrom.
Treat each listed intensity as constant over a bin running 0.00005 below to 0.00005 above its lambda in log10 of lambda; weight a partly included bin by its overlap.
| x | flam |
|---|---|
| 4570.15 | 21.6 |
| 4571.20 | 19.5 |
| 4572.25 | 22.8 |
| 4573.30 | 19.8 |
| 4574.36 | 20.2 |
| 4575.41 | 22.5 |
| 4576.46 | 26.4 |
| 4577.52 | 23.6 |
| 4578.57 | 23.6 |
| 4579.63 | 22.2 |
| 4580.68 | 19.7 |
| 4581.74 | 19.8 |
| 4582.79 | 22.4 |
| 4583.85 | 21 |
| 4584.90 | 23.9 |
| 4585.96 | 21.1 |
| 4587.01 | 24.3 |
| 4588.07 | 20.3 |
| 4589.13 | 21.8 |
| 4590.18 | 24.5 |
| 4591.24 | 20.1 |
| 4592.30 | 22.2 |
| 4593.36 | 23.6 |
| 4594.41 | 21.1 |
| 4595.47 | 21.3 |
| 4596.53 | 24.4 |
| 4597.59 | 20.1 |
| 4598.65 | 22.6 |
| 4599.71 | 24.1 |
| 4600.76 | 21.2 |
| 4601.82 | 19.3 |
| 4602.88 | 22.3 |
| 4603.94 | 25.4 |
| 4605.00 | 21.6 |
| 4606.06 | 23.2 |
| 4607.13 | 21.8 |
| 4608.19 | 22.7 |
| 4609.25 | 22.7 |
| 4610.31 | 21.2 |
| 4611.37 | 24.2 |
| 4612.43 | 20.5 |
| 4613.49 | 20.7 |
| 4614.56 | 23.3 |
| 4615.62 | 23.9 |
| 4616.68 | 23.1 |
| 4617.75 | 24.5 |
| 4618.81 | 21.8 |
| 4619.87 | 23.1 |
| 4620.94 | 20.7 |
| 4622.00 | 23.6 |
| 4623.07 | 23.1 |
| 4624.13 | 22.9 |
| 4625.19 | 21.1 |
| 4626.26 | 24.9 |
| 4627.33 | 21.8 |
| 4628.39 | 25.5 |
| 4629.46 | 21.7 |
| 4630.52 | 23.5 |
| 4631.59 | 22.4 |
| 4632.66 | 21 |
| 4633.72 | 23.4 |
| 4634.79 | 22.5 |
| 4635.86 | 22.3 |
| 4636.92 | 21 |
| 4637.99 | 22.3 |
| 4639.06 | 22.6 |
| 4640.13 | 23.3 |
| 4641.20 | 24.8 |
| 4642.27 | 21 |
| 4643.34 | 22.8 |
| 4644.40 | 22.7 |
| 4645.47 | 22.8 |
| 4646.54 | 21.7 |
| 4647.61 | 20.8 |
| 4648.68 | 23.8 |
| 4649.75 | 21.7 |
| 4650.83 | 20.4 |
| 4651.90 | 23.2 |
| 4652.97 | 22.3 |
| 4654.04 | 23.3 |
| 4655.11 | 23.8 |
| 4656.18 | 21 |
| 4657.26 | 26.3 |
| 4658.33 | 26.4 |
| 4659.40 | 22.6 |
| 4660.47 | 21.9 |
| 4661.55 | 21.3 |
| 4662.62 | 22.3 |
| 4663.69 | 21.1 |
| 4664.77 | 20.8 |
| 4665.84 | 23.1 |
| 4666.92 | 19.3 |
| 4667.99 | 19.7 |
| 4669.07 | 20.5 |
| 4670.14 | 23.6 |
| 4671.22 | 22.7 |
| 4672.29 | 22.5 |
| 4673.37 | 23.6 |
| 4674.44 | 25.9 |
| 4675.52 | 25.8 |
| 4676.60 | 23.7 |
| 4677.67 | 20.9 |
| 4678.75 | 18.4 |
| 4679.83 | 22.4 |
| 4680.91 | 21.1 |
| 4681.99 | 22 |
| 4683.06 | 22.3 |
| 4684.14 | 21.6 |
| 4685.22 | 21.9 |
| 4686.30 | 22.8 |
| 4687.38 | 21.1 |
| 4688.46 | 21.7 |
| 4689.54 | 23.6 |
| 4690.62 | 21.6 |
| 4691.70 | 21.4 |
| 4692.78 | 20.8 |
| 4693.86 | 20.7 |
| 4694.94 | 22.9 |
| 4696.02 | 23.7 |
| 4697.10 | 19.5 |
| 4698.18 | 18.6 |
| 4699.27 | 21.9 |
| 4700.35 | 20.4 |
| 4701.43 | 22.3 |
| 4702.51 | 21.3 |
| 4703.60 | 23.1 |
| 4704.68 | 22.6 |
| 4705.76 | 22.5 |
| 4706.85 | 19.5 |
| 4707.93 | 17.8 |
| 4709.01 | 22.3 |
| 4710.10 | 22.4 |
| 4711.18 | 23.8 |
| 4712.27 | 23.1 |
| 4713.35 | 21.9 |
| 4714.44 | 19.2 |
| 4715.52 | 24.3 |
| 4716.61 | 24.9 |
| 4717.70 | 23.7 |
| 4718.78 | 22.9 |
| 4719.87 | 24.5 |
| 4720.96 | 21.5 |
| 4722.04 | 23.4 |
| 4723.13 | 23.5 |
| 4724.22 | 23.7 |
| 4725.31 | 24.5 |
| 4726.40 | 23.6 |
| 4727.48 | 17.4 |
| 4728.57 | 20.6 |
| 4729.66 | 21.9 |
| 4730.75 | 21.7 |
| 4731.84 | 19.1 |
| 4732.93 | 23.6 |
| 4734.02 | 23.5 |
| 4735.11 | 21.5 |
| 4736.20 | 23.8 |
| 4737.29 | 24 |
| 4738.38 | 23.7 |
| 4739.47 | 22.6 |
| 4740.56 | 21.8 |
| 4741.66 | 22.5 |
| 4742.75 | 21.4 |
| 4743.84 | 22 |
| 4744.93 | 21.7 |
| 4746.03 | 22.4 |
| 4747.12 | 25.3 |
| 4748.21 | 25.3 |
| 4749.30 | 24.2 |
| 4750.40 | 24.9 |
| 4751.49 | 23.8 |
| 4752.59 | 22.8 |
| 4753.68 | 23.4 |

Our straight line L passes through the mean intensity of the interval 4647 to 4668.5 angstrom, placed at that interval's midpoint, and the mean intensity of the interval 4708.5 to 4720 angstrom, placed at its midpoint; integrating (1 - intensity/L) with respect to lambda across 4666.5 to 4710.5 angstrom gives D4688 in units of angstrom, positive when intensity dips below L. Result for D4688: 1.7 angstrom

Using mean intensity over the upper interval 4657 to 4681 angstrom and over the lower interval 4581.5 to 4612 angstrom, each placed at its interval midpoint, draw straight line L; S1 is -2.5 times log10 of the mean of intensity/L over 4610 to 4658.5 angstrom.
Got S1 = -0.02 mag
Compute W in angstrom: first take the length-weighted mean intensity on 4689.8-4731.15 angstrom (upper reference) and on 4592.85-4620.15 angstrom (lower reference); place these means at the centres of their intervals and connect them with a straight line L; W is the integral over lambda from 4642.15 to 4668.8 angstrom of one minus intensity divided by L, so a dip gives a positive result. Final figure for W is 0.0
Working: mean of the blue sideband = 22.4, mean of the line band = 22.2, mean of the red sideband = 22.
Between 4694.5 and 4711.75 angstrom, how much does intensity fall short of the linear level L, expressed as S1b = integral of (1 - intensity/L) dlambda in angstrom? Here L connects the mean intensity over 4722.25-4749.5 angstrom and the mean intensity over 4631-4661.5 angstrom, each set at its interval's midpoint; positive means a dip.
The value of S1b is 0.8 angstrom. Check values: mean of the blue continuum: 22.6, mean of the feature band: 21.5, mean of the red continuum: 22.6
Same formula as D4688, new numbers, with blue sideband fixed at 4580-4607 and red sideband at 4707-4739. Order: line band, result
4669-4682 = -0.2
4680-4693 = 0.3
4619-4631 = -0.4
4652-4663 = -0.4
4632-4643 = -0.1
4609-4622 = -0.2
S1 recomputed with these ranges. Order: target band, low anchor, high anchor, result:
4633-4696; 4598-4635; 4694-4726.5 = 0.01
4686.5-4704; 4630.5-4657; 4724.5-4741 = 0.04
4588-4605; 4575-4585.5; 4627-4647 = 0.02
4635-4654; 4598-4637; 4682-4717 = 0.00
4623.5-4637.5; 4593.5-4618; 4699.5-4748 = -0.01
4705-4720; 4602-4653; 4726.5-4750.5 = 0.01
